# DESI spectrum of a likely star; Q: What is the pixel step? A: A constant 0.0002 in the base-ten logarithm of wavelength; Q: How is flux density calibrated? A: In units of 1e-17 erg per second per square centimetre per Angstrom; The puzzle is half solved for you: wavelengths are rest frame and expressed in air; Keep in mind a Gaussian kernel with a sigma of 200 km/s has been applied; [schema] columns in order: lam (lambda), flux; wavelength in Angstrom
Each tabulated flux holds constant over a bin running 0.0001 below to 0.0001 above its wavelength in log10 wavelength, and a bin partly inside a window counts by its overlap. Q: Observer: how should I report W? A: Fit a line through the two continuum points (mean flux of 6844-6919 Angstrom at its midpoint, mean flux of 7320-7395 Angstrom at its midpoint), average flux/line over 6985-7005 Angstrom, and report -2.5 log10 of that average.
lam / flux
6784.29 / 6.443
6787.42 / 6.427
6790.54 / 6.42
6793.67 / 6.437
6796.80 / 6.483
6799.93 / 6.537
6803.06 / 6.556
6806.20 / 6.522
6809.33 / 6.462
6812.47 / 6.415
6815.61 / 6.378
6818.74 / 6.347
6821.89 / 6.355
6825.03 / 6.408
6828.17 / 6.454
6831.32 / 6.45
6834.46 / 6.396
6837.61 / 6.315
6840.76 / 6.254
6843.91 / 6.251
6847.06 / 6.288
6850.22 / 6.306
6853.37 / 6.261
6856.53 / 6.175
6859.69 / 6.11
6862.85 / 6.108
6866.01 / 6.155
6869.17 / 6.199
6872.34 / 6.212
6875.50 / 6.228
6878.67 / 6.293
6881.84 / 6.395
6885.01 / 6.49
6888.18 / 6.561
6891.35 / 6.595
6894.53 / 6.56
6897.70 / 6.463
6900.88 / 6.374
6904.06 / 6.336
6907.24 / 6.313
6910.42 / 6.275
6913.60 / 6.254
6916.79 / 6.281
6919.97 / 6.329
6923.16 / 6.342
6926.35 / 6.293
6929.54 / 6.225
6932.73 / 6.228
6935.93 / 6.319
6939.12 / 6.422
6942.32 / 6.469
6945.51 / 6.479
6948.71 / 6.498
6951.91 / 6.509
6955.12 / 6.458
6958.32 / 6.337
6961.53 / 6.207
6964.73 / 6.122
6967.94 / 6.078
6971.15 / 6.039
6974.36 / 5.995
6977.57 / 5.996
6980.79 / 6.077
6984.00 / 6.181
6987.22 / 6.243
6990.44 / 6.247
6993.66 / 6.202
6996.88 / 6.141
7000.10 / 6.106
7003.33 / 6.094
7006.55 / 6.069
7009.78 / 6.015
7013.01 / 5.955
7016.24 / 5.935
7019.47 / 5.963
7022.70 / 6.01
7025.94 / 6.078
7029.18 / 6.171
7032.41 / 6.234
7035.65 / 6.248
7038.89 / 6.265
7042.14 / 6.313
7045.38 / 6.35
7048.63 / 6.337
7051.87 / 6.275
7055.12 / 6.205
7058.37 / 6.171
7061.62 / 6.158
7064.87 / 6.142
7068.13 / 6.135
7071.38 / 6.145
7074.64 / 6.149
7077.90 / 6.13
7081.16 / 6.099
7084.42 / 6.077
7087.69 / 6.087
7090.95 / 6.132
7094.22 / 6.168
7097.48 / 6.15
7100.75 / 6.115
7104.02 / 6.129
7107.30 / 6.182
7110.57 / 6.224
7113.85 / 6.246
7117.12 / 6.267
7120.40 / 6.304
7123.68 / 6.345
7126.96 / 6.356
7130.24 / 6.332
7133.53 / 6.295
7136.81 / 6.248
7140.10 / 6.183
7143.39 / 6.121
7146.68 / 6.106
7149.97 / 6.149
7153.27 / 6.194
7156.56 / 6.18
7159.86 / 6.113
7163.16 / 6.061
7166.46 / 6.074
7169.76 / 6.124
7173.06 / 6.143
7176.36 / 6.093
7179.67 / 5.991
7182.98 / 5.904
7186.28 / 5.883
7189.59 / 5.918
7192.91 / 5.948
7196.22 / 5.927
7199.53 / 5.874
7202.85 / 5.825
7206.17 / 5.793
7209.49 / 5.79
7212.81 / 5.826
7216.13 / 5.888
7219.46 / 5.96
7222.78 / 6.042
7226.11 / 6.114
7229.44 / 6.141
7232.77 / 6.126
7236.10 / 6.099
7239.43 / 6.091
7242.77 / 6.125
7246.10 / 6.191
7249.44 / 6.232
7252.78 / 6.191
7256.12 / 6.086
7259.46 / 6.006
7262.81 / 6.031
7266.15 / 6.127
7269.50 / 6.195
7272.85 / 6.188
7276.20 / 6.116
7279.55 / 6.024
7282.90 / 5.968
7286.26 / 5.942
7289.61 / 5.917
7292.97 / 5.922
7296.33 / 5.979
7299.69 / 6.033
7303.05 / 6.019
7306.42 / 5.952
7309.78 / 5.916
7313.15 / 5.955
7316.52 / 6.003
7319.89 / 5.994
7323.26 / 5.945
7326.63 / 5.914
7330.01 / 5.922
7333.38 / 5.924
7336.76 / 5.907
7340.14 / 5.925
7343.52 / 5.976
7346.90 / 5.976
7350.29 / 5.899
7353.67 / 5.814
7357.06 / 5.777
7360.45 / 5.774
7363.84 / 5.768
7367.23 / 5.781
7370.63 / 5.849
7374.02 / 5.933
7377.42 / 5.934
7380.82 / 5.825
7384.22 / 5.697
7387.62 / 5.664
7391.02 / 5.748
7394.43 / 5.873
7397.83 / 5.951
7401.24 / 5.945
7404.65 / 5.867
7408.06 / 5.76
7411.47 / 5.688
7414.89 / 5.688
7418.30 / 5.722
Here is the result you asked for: 0.01 mag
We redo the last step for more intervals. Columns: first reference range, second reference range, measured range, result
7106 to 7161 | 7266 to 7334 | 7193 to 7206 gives 0.05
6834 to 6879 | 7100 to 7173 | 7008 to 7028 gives 0.04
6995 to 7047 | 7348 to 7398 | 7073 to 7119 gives -0.02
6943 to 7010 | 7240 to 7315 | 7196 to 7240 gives 0.02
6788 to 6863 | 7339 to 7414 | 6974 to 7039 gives 0.02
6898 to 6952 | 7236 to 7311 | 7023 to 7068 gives 0.01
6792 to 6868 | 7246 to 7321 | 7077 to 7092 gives 0.01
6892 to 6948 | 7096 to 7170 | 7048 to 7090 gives 0.02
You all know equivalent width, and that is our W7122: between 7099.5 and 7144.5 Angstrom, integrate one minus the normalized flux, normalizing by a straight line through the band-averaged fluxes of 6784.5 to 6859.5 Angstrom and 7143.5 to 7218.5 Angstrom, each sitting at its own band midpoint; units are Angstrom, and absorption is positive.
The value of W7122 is -1.4 Angstrom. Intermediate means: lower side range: 6.38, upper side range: 5.99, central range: 6.24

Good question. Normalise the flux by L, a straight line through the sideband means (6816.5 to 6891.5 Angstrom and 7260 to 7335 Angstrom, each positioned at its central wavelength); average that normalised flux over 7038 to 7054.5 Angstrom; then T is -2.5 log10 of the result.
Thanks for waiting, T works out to -0.02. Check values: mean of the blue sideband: 6.31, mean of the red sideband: 6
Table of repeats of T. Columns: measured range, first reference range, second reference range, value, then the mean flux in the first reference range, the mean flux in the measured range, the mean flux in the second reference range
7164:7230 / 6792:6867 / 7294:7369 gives 0.013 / 6.35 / 5.96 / 5.92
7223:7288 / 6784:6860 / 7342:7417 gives -0.028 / 6.38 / 6.1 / 5.83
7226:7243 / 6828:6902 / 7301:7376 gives -0.021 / 6.33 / 6.11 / 5.91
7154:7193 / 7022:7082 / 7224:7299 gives 0.015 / 6.19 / 6.04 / 6.08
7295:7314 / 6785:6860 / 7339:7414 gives -0.013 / 6.38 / 5.98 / 5.83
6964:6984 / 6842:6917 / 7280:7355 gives 0.031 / 6.31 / 6.06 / 5.95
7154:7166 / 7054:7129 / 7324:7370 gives -0.004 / 6.18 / 6.12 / 5.87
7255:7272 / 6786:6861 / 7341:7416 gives -0.027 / 6.38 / 6.09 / 5.83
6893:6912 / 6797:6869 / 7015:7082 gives -0.017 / 6.34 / 6.39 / 6.17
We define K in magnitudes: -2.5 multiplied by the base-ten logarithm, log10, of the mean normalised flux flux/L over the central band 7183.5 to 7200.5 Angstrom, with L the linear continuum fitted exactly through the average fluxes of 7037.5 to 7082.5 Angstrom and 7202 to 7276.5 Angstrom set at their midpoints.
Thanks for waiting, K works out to 0.03 mag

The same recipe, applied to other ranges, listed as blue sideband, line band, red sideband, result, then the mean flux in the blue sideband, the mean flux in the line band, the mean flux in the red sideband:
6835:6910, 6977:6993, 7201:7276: 0.01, 6.32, 6.16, 6.05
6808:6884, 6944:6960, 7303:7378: -0.04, 6.3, 6.45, 5.9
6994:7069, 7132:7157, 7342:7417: -0.03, 6.15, 6.18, 5.83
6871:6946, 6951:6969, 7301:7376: 0.00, 6.36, 6.28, 5.91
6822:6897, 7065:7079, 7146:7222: -0.01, 6.33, 6.14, 5.99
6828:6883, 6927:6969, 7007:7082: -0.02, 6.26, 6.34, 6.15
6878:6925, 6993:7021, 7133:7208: 0.04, 6.39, 6.05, 6.05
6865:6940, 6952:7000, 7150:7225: 0.01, 6.34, 6.17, 5.98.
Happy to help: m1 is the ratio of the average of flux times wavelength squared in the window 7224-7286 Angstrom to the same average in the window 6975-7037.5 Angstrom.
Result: 1.1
